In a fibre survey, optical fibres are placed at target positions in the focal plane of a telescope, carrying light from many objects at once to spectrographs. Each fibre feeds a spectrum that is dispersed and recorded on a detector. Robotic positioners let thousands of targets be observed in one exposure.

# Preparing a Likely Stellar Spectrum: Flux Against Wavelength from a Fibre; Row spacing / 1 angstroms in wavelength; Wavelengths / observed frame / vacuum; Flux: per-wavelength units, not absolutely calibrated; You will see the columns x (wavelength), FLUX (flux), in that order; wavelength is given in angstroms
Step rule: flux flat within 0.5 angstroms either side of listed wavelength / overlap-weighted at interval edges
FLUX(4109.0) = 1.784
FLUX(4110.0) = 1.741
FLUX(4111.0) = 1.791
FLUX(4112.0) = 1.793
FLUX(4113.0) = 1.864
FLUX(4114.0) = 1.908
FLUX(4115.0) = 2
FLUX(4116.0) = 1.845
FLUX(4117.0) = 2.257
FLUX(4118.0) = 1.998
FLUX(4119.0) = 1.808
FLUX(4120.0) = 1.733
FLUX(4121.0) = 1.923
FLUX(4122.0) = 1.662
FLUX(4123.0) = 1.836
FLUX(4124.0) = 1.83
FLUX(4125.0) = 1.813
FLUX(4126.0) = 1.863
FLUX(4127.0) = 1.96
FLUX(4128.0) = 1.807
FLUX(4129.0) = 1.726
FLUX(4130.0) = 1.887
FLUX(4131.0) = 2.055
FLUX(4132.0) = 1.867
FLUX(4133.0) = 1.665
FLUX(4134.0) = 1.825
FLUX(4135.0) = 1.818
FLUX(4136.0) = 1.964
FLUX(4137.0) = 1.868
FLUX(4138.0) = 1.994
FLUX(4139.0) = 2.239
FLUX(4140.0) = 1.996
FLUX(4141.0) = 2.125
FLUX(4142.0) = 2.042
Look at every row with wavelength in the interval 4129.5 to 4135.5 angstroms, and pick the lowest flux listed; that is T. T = 1.665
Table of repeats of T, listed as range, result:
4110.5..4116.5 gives 1.791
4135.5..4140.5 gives 1.868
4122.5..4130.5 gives 1.726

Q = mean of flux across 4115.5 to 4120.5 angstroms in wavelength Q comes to 1.93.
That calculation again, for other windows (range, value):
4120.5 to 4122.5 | 1.79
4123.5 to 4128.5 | 1.85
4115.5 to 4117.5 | 2.05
